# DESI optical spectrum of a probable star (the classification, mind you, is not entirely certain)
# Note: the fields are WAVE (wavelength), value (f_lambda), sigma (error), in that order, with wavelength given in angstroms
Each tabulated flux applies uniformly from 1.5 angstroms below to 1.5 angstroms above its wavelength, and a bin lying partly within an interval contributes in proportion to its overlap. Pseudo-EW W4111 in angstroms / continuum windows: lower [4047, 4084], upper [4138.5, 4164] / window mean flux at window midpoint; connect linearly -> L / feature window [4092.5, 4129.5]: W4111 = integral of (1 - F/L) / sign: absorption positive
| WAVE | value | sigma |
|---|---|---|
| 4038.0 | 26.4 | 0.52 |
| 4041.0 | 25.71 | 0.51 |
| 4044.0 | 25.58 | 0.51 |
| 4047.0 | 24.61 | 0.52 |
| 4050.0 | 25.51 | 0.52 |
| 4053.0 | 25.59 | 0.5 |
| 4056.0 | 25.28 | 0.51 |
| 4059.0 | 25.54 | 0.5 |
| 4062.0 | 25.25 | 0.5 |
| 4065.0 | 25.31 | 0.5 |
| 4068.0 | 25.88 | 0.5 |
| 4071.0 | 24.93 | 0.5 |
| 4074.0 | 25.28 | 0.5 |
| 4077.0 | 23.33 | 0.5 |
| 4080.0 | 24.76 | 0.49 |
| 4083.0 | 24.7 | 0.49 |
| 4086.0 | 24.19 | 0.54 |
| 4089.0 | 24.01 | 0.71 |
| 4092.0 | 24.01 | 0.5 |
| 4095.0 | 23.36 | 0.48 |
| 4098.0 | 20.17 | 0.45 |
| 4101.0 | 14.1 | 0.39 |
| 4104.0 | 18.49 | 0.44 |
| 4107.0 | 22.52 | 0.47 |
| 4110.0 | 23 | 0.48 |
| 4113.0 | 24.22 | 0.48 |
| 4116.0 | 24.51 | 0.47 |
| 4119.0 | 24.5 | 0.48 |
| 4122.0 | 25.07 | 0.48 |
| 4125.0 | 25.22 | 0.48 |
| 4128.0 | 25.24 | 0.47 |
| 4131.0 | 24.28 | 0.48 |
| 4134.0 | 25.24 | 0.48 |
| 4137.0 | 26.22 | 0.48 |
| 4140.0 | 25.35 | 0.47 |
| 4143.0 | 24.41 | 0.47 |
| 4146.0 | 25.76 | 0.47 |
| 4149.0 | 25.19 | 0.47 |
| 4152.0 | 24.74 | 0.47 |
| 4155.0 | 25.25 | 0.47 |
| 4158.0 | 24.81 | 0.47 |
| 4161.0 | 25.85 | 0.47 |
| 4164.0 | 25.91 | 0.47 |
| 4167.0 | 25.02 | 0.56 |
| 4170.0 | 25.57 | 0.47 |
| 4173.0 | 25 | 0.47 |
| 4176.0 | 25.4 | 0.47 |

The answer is 3.8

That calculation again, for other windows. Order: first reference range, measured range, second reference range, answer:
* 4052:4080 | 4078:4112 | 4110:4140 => 3.85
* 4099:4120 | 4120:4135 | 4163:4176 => -1.54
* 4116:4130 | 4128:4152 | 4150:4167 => -0.08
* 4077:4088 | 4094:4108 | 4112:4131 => 2.88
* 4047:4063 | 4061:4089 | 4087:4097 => -0.42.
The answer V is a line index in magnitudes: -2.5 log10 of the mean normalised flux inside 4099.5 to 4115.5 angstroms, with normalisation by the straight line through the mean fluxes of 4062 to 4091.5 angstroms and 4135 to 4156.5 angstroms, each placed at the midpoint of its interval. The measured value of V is 0.20 mag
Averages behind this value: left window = 24.7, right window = 25.3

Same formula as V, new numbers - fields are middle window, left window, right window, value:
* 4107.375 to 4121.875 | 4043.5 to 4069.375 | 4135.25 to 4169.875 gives 0.06 mag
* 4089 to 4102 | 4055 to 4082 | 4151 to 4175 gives 0.19 mag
